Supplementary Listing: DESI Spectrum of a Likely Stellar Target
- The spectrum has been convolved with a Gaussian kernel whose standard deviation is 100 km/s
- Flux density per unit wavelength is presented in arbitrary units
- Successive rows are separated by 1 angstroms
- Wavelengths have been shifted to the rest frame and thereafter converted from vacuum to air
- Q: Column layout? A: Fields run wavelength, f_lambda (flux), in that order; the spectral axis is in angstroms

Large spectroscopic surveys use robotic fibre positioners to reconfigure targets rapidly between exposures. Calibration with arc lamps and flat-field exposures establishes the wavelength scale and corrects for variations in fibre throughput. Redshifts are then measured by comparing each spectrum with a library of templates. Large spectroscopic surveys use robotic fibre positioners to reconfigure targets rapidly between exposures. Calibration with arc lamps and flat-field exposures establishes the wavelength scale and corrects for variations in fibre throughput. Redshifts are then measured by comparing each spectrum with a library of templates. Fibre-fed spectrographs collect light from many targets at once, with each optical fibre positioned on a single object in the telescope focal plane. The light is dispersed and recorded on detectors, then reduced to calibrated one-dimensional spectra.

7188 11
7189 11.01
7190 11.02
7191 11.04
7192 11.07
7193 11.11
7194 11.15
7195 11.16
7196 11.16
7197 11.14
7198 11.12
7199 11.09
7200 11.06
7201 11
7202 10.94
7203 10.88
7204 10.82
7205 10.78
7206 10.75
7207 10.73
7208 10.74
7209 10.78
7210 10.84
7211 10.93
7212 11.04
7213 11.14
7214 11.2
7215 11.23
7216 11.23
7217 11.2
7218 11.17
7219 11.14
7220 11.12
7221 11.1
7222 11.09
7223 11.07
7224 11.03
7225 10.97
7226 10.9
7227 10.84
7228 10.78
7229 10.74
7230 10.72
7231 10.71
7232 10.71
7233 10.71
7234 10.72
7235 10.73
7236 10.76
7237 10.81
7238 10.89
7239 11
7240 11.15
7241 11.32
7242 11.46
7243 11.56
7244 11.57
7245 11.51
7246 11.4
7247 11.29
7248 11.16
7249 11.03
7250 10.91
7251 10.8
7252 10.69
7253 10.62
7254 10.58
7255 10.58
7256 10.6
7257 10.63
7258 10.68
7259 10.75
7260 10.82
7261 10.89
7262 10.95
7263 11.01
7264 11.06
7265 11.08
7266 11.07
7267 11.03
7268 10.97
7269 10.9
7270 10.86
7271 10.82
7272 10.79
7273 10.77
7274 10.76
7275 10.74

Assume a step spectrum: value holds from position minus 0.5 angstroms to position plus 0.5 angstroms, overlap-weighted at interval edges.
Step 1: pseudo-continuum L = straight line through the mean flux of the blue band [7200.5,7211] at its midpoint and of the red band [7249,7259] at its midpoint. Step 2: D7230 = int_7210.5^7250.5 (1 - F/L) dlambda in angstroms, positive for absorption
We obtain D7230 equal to -1.1 angstroms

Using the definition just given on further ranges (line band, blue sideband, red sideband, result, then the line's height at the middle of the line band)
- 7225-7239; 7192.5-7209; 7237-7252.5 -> 0.4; 11.1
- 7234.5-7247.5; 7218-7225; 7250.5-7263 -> -0.4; 10.9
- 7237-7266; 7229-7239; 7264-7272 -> -0.4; 10.9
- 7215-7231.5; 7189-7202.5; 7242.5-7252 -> 0.2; 11.2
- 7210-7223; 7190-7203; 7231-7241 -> -0.2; 11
